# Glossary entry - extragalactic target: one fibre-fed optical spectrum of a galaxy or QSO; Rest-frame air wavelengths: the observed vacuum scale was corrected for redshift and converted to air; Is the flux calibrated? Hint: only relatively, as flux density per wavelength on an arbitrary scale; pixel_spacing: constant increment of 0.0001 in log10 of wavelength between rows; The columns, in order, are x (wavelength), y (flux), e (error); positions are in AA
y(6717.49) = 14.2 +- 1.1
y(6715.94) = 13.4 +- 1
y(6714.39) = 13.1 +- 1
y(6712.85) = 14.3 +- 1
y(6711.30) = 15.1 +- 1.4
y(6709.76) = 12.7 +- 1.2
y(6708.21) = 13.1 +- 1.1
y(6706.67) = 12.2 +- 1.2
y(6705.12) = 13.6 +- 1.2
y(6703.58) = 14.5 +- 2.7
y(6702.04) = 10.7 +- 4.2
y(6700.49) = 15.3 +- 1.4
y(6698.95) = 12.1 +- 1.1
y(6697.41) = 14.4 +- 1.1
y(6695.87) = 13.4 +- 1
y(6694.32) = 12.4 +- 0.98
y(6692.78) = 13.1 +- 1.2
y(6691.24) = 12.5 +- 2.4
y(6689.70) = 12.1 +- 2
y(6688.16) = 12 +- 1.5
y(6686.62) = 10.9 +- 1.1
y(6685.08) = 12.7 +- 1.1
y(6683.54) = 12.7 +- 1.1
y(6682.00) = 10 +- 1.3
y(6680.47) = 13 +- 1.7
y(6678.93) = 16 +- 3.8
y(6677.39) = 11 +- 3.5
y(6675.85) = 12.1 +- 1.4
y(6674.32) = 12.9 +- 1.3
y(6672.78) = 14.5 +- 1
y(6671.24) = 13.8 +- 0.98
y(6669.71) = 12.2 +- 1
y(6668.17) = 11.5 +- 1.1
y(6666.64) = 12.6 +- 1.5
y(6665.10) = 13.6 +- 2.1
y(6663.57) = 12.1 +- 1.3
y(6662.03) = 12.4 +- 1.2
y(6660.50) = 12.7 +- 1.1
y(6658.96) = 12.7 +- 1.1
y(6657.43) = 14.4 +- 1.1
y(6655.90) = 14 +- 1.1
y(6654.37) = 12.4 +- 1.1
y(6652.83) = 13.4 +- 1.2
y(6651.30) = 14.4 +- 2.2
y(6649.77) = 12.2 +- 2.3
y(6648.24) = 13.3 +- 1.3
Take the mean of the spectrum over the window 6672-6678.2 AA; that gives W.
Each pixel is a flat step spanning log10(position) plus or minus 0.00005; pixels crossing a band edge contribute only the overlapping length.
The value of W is 12.6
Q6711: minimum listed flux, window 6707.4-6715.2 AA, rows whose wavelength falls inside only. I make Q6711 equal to 12.7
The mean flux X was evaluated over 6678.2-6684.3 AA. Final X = 12.9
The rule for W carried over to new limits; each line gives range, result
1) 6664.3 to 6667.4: 13.1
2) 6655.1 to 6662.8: 13.2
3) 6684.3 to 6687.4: 11.8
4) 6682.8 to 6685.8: 12.7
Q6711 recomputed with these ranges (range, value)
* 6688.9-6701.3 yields 12.1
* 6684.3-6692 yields 10.9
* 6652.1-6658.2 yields 12.4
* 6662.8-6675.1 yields 11.5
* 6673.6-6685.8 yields 10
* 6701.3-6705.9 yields 10.7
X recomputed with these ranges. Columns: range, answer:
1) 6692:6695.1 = 12.7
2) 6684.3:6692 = 12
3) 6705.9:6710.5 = 12.7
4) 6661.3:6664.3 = 12.2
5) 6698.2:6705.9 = 13.2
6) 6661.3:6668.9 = 12.4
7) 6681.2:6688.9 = 11.7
